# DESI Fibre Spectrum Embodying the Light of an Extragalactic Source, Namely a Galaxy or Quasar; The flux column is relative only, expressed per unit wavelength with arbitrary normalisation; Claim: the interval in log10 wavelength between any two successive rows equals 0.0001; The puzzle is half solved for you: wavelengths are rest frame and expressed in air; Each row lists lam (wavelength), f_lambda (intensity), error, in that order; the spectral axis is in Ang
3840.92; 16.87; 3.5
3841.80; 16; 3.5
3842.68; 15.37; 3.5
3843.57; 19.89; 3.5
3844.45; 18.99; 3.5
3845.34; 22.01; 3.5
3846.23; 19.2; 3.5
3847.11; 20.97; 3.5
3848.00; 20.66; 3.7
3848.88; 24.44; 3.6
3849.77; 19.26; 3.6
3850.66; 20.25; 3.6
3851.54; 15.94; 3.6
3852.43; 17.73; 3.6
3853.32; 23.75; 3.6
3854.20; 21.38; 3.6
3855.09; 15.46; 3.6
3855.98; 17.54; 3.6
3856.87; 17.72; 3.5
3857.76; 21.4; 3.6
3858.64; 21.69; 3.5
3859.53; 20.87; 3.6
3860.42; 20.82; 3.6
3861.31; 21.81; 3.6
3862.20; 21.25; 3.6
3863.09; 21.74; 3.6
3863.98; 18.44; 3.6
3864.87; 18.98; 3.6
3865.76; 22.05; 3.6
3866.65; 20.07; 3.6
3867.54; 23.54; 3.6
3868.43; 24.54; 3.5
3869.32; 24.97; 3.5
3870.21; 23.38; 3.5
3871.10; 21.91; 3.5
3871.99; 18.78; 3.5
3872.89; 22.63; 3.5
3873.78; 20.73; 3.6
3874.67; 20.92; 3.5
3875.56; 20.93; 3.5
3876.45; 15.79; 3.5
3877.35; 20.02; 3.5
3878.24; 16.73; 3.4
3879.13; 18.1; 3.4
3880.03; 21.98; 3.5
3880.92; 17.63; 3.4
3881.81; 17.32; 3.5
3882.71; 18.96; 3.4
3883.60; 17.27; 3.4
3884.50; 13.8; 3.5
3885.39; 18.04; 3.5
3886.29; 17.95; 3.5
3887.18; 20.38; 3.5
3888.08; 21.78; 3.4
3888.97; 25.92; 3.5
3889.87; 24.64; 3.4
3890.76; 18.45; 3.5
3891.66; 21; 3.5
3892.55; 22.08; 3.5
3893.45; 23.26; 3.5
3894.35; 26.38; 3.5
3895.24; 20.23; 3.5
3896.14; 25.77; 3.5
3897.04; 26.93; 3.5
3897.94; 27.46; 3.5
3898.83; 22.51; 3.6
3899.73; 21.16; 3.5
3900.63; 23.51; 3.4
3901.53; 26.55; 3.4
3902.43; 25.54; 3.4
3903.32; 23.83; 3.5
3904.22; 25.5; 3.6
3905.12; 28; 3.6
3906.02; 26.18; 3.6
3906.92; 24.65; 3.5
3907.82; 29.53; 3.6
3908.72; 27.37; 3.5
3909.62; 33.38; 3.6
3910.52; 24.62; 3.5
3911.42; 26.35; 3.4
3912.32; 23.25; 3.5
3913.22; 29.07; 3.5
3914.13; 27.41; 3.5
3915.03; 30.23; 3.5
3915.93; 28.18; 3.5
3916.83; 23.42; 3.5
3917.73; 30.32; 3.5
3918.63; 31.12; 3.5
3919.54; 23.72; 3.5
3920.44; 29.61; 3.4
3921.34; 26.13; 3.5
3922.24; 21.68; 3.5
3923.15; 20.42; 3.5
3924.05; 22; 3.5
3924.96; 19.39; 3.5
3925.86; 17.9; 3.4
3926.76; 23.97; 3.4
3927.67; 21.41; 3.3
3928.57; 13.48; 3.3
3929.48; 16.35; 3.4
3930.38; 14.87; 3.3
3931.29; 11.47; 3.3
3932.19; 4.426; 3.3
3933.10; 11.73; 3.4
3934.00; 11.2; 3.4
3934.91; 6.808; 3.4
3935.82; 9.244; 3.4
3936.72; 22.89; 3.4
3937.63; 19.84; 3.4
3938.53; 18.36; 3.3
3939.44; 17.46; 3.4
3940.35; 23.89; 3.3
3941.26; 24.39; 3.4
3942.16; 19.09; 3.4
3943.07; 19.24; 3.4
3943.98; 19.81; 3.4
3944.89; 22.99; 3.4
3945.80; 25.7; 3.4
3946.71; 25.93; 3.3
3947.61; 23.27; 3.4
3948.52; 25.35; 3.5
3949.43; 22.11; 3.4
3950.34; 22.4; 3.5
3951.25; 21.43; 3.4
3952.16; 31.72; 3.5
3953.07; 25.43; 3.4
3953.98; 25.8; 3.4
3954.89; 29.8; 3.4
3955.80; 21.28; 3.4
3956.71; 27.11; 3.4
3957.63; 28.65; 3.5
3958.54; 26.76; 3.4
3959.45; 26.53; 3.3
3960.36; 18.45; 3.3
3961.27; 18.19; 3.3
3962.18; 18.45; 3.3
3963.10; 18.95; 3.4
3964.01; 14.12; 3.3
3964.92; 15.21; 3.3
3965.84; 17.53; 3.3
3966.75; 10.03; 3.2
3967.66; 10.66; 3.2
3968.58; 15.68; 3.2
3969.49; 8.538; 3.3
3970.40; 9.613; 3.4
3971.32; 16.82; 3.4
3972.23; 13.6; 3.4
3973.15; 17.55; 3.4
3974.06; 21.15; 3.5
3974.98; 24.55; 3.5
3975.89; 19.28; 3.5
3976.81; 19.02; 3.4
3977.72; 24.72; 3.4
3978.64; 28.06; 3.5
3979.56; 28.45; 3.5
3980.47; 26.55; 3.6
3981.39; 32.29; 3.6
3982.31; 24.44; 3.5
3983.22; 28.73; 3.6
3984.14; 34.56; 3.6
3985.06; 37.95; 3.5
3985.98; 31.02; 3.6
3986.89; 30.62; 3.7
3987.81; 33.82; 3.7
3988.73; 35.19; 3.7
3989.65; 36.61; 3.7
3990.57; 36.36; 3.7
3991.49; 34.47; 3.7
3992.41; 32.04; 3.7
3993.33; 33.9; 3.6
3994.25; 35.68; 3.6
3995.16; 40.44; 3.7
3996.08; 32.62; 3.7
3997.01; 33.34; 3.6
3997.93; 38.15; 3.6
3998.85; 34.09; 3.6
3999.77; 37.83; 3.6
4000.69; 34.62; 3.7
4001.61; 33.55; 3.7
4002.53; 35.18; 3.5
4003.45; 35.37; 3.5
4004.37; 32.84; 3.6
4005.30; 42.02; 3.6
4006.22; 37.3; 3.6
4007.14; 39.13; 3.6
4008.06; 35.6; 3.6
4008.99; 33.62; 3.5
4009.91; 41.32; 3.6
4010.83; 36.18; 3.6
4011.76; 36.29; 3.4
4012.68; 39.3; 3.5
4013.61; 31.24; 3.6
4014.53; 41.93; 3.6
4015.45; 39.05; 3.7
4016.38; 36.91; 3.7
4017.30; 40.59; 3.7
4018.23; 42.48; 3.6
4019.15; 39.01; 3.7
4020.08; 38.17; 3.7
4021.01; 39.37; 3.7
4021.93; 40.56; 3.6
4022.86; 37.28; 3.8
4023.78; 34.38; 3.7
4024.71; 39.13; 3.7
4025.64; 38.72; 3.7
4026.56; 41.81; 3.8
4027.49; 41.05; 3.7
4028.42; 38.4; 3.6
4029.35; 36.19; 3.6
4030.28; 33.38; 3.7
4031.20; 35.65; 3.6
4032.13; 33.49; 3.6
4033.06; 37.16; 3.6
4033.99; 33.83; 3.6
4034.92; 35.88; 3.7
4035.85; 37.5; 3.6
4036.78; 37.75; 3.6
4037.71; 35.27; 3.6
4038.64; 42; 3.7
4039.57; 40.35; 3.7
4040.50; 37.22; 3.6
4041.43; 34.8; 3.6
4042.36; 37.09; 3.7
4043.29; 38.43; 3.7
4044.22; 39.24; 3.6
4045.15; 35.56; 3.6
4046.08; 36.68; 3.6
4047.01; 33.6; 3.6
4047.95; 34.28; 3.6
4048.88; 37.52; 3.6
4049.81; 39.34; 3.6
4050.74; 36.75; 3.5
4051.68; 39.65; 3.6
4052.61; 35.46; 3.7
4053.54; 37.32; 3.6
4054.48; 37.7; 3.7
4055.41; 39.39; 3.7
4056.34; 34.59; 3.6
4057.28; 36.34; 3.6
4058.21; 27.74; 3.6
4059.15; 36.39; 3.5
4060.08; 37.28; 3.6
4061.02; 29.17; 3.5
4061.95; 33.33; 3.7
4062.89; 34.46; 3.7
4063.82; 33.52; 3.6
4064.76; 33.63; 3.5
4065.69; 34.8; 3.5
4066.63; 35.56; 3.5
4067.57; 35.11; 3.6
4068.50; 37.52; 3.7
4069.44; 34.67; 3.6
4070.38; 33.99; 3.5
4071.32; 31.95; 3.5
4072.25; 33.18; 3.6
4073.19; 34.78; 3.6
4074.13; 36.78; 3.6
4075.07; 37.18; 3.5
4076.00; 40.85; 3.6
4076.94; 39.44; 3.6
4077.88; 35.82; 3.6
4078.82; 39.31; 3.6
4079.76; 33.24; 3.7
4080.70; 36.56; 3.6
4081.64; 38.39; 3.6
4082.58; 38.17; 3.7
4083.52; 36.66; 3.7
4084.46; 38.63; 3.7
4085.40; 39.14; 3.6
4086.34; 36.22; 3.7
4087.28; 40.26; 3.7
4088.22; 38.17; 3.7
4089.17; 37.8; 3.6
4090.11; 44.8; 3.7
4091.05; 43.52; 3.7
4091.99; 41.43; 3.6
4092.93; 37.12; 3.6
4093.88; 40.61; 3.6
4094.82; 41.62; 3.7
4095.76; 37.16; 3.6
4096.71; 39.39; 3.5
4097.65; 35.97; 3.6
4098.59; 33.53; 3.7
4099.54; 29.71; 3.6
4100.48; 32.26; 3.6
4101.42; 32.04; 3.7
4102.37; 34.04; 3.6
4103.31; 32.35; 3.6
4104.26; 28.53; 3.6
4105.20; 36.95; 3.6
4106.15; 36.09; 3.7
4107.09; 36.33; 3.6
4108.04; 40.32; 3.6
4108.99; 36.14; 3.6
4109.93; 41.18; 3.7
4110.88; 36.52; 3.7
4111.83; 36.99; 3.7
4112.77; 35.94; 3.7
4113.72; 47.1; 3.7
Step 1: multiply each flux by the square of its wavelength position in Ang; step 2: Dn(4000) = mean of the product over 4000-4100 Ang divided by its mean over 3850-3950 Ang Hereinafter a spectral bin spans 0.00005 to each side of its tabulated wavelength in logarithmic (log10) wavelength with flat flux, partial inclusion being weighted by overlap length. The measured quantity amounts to 1.85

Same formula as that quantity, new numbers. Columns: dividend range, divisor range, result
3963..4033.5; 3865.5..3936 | 1.52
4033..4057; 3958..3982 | 1.99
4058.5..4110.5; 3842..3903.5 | 1.94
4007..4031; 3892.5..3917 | 1.56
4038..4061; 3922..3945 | 2.24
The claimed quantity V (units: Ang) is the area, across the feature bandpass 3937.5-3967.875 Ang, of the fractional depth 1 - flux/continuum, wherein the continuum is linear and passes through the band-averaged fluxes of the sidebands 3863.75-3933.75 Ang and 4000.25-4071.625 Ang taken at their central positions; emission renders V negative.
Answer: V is 6.58 Ang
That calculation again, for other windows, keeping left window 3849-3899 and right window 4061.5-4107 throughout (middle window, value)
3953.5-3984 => 7.5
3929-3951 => 6.4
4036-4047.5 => -1.4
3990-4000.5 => -2.0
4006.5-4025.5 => -4.1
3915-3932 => 1.7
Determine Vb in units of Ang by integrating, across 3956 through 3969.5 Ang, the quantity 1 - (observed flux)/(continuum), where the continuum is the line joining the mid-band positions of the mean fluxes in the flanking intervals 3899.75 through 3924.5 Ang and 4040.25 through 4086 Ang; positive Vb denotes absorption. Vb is 4.94 Ang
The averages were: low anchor 26.3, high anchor 36.1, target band 18.7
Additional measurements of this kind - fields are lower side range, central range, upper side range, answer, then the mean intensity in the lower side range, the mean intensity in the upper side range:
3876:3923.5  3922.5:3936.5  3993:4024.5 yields 6.2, 23.6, 37.1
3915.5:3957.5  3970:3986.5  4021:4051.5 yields 2.2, 21.2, 37.3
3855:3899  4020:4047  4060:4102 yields -3.7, 20.9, 36.5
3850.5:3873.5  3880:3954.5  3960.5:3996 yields 1.2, 20.7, 24.7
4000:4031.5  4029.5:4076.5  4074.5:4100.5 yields 2.4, 37.6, 38.1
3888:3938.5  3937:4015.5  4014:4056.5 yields 8.8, 22.5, 37.7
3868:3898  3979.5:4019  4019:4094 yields -4.5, 21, 36.9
